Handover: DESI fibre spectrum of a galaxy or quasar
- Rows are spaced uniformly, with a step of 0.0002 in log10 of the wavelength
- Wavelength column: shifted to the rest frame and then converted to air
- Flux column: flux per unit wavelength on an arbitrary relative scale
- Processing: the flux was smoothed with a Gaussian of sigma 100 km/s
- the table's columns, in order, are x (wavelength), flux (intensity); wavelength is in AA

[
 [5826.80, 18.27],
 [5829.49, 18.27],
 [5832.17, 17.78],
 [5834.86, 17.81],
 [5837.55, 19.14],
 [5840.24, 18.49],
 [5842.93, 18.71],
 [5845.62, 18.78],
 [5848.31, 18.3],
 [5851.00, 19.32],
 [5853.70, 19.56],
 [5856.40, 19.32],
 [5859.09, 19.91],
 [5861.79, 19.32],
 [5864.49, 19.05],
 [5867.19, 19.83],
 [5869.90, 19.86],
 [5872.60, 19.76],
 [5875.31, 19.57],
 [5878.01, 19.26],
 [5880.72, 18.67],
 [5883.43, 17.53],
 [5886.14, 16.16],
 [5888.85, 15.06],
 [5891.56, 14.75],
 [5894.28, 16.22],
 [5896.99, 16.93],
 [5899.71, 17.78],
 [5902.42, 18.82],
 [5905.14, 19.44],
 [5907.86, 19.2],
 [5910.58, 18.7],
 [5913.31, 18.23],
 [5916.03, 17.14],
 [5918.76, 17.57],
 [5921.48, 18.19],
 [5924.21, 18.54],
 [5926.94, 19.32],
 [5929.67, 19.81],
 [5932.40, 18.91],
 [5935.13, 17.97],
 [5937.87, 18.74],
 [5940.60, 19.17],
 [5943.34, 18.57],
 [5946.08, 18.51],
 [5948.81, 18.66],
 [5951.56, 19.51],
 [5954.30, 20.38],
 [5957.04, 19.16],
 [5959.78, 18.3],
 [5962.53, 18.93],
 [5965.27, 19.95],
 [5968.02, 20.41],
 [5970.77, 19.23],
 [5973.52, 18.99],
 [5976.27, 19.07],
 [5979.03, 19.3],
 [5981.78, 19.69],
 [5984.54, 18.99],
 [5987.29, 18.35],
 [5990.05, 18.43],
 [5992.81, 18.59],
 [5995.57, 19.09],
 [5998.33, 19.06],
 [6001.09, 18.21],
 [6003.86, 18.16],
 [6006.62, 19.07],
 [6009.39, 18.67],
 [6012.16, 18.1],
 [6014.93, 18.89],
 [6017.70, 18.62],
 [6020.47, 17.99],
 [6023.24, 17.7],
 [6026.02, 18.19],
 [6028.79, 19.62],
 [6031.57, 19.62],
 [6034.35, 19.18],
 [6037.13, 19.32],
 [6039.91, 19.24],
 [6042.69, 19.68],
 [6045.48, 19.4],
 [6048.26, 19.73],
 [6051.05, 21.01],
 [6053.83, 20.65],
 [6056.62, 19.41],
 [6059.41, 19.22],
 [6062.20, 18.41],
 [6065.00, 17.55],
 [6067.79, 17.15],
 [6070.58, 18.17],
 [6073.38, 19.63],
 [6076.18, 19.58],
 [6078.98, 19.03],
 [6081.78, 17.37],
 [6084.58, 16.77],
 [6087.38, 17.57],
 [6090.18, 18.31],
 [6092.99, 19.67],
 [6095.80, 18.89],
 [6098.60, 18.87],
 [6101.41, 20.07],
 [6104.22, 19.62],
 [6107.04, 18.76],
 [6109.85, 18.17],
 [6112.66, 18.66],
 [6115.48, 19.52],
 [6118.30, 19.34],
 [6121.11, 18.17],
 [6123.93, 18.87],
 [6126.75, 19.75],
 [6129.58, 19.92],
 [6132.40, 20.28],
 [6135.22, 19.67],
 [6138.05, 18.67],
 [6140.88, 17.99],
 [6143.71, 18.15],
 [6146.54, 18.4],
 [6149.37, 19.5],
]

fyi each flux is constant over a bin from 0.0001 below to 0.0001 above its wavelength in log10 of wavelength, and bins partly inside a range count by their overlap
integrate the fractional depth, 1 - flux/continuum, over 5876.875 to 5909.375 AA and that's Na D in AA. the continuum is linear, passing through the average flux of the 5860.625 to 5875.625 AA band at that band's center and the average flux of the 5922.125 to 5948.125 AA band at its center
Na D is 3.0 AA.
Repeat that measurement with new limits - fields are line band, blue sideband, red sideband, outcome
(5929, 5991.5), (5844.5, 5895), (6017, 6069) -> -1.0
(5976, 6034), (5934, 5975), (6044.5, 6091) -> 0.7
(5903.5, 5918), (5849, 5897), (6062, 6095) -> -0.1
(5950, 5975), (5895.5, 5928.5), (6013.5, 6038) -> -1.2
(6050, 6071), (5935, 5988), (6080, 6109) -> -0.2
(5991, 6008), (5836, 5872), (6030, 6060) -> 0.8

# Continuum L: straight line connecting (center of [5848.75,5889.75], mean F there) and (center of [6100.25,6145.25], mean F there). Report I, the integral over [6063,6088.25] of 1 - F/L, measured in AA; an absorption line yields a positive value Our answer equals 1.2 AA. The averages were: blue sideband 18.8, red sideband 19.1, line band 18.1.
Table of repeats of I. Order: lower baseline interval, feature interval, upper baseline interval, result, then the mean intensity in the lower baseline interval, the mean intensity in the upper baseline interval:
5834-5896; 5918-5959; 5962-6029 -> -0.5 AA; 18.4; 18.8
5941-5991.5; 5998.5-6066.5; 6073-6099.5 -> -0.7 AA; 19.1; 18.5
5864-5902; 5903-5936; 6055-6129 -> -1.0 AA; 17.9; 18.7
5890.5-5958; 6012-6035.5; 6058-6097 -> -0.4 AA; 18.4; 18.4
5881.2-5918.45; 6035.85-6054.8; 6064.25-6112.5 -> -1.6 AA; 17.4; 18.6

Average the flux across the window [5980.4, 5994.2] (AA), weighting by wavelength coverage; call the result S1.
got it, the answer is 18.8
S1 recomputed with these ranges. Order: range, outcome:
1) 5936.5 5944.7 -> 18.8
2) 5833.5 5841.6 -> 18.5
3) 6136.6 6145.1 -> 18.3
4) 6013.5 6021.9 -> 18.5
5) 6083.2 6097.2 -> 18.2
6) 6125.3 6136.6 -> 19.9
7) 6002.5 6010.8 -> 18.6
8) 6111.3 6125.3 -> 18.9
